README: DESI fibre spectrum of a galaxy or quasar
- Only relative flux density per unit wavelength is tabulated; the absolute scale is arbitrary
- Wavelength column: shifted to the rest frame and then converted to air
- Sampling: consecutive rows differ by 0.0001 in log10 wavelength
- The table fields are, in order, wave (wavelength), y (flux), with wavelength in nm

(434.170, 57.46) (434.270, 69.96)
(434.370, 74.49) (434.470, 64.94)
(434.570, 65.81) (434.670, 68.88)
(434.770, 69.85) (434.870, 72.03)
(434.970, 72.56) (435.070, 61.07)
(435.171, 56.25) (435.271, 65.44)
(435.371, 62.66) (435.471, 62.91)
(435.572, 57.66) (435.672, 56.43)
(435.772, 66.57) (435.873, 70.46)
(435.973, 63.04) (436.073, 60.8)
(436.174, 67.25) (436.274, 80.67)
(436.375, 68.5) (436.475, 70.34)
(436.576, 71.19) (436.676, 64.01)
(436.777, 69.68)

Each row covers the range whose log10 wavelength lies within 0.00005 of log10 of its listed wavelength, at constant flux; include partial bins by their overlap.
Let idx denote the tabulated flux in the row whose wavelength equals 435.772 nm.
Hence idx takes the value 66.57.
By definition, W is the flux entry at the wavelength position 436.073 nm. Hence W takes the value 60.8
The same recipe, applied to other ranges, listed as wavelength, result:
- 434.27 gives 69.96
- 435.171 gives 56.25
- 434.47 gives 64.94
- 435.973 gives 63.04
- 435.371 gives 62.66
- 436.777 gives 69.68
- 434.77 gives 69.85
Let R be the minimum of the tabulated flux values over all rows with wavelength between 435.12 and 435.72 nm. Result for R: 56.25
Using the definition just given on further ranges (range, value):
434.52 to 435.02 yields 65.81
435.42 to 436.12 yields 56.43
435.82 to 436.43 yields 60.8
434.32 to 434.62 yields 64.94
